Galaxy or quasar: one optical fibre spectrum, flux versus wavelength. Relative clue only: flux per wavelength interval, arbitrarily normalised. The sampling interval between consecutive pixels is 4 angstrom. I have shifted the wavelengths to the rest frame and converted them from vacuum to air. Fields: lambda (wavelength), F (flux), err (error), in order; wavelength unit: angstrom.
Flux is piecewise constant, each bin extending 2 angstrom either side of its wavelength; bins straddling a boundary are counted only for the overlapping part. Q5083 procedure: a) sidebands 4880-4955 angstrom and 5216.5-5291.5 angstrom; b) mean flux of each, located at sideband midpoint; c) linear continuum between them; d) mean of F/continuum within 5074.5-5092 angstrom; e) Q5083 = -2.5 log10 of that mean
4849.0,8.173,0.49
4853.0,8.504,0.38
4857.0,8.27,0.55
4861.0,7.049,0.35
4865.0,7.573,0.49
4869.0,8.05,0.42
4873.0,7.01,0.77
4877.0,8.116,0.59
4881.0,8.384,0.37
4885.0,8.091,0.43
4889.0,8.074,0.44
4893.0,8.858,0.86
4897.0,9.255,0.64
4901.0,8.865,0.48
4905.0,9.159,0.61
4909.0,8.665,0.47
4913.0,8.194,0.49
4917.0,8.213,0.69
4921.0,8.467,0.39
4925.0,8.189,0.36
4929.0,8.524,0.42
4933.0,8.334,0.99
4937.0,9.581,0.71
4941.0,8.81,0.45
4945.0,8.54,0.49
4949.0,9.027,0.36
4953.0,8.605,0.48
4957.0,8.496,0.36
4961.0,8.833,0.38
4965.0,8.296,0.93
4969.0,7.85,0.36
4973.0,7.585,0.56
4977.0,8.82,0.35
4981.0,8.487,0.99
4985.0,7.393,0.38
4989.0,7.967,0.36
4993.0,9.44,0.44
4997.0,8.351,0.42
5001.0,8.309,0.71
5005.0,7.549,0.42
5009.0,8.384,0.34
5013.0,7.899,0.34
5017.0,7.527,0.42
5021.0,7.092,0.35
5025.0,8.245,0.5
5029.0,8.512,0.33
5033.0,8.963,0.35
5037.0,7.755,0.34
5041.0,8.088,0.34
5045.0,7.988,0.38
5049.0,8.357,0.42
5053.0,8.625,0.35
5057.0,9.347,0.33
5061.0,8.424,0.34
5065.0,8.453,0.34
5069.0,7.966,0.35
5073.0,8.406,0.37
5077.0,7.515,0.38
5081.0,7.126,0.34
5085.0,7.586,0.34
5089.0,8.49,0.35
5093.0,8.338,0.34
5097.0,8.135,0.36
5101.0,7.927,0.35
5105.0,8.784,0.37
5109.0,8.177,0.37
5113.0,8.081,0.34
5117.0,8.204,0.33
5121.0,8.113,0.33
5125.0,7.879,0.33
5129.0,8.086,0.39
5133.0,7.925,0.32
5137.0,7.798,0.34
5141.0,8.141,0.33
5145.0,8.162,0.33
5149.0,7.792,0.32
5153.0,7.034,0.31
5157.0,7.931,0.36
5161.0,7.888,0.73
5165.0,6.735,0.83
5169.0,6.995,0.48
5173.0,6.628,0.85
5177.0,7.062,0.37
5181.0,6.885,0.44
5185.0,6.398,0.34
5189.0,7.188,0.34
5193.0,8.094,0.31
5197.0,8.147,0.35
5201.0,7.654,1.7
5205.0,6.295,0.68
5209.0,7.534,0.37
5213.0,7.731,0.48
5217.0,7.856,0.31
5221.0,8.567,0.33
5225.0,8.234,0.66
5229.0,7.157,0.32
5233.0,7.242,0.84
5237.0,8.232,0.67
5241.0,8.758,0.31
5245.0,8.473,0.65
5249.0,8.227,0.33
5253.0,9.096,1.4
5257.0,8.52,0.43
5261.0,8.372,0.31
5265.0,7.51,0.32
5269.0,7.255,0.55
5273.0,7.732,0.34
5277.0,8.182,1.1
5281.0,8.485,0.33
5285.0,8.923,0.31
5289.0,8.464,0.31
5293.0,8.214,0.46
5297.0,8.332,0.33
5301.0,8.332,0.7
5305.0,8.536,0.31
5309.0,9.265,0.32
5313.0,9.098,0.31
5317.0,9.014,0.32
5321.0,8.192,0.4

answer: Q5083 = 0.09 mag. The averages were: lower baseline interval 8.63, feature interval 7.74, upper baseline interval 8.18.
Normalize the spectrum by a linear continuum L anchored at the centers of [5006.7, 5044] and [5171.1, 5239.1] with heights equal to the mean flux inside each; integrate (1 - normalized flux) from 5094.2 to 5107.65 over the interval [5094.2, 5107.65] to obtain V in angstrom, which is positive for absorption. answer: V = -0.8 angstrom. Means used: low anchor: 8.05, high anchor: 7.47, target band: 8.28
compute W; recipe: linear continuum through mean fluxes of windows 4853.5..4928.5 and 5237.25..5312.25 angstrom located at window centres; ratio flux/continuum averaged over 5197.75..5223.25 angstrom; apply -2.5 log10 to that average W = 0.10 mag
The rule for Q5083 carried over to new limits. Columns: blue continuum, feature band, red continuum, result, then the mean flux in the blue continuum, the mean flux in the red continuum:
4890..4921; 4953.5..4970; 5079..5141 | 0.01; 8.7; 8.05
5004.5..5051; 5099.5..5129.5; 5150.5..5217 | -0.07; 8.05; 7.28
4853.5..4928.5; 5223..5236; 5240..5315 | 0.11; 8.26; 8.4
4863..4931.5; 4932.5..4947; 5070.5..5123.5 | -0.07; 8.33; 8.07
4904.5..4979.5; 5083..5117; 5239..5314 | 0.04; 8.52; 8.4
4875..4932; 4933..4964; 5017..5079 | -0.05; 8.5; 8.23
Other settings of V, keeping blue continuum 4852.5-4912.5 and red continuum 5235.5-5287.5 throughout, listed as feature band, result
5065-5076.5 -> 0.2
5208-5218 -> 0.7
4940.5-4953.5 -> -0.8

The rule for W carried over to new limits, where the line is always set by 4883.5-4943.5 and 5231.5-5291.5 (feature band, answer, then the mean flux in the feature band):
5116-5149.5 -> 0.05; 8.02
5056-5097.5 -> 0.04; 8.13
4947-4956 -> -0.03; 8.78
